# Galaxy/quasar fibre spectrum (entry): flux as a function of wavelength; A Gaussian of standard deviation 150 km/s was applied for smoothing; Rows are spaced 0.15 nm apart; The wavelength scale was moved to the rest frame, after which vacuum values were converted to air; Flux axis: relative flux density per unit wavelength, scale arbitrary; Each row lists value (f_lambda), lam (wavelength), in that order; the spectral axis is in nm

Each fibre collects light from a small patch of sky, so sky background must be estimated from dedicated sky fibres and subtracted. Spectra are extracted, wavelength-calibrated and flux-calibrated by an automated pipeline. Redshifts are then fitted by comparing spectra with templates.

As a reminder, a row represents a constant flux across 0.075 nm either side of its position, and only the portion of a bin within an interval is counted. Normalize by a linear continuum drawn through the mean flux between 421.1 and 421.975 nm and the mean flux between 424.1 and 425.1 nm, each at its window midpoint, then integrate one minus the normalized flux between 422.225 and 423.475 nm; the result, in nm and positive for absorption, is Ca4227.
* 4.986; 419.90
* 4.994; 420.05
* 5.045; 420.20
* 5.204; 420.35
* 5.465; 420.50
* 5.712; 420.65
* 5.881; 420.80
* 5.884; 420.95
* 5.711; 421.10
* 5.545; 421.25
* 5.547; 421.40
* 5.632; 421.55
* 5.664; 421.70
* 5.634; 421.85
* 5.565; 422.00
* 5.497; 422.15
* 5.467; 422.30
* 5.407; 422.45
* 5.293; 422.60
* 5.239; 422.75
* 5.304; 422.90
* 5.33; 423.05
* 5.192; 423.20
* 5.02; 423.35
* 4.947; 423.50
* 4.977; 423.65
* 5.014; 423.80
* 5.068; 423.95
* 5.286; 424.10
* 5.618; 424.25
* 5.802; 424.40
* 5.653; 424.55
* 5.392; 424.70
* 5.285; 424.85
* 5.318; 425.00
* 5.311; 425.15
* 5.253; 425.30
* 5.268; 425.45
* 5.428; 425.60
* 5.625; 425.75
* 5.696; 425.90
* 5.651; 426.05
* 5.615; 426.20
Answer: 0.07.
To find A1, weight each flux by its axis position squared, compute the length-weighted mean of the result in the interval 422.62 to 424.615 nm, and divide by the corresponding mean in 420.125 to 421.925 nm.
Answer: 0.96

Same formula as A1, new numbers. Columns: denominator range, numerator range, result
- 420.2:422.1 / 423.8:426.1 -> 0.99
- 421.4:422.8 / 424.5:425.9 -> 1.00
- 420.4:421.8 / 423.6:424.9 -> 0.96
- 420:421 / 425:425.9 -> 1.01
